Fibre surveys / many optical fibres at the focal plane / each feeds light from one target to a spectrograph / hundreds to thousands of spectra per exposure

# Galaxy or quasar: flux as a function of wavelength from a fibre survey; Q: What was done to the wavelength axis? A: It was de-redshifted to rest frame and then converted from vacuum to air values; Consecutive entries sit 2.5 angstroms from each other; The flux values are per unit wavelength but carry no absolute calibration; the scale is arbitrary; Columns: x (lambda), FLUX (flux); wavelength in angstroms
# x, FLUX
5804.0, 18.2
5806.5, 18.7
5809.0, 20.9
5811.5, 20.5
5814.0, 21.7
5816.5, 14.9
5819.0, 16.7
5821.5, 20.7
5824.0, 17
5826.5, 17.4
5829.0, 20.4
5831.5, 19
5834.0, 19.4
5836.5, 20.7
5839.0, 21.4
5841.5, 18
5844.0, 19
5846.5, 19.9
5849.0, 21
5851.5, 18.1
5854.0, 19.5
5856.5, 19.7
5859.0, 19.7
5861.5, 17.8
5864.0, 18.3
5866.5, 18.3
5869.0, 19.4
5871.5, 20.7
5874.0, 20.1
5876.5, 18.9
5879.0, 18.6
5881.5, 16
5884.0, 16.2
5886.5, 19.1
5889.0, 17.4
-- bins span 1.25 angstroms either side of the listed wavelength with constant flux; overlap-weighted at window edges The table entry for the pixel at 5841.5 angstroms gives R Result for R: 18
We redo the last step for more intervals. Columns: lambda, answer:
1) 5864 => 18.3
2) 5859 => 19.7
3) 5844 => 19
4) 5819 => 16.7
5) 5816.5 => 14.9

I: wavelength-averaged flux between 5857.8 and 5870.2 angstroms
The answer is 18.7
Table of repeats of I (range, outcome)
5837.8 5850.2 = 19.8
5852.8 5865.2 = 19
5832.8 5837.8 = 20.1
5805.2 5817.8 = 19.3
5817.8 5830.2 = 18.4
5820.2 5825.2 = 18.8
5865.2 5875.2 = 19.6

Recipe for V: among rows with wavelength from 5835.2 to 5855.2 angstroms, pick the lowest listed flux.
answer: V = 18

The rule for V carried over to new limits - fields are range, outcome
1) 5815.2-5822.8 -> 14.9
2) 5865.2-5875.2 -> 18.3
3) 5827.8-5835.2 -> 19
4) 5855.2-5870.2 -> 17.8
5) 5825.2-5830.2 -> 17.4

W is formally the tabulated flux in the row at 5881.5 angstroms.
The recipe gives 16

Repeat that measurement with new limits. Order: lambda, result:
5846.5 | 19.9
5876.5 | 18.9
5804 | 18.2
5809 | 20.9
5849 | 21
